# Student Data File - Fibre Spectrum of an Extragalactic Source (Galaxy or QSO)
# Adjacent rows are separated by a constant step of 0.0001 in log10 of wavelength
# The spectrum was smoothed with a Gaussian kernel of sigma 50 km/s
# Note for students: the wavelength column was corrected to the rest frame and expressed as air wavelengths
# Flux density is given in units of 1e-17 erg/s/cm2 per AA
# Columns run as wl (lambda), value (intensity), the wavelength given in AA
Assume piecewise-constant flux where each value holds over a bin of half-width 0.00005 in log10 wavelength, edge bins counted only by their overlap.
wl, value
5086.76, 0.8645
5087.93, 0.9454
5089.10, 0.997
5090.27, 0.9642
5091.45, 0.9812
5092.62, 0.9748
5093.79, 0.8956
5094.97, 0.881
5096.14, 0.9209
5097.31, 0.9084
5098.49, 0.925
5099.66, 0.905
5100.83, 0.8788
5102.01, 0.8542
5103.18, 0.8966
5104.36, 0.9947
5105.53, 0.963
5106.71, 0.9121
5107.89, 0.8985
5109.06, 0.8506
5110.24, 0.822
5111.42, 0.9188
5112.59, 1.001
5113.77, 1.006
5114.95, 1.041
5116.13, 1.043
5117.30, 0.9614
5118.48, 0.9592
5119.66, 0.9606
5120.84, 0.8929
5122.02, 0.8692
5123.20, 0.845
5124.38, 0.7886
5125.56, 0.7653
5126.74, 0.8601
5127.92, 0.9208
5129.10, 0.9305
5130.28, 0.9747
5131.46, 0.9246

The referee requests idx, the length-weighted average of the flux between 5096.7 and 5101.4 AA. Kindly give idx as 0.906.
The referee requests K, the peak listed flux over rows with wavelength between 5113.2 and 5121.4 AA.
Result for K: 1.043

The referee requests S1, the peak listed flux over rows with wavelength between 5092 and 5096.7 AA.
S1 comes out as 0.9748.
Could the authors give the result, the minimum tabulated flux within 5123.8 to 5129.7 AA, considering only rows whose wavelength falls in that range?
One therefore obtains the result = 0.7653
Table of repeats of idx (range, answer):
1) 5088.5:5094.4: 0.961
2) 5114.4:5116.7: 1.04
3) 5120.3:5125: 0.848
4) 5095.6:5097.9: 0.915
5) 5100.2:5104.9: 0.905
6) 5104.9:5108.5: 0.926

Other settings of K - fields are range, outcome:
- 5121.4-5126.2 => 0.8692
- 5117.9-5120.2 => 0.9606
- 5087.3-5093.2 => 0.997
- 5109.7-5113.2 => 1.001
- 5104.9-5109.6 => 0.963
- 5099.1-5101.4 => 0.905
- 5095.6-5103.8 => 0.925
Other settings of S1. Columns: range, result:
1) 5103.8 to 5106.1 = 0.9947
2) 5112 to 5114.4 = 1.006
